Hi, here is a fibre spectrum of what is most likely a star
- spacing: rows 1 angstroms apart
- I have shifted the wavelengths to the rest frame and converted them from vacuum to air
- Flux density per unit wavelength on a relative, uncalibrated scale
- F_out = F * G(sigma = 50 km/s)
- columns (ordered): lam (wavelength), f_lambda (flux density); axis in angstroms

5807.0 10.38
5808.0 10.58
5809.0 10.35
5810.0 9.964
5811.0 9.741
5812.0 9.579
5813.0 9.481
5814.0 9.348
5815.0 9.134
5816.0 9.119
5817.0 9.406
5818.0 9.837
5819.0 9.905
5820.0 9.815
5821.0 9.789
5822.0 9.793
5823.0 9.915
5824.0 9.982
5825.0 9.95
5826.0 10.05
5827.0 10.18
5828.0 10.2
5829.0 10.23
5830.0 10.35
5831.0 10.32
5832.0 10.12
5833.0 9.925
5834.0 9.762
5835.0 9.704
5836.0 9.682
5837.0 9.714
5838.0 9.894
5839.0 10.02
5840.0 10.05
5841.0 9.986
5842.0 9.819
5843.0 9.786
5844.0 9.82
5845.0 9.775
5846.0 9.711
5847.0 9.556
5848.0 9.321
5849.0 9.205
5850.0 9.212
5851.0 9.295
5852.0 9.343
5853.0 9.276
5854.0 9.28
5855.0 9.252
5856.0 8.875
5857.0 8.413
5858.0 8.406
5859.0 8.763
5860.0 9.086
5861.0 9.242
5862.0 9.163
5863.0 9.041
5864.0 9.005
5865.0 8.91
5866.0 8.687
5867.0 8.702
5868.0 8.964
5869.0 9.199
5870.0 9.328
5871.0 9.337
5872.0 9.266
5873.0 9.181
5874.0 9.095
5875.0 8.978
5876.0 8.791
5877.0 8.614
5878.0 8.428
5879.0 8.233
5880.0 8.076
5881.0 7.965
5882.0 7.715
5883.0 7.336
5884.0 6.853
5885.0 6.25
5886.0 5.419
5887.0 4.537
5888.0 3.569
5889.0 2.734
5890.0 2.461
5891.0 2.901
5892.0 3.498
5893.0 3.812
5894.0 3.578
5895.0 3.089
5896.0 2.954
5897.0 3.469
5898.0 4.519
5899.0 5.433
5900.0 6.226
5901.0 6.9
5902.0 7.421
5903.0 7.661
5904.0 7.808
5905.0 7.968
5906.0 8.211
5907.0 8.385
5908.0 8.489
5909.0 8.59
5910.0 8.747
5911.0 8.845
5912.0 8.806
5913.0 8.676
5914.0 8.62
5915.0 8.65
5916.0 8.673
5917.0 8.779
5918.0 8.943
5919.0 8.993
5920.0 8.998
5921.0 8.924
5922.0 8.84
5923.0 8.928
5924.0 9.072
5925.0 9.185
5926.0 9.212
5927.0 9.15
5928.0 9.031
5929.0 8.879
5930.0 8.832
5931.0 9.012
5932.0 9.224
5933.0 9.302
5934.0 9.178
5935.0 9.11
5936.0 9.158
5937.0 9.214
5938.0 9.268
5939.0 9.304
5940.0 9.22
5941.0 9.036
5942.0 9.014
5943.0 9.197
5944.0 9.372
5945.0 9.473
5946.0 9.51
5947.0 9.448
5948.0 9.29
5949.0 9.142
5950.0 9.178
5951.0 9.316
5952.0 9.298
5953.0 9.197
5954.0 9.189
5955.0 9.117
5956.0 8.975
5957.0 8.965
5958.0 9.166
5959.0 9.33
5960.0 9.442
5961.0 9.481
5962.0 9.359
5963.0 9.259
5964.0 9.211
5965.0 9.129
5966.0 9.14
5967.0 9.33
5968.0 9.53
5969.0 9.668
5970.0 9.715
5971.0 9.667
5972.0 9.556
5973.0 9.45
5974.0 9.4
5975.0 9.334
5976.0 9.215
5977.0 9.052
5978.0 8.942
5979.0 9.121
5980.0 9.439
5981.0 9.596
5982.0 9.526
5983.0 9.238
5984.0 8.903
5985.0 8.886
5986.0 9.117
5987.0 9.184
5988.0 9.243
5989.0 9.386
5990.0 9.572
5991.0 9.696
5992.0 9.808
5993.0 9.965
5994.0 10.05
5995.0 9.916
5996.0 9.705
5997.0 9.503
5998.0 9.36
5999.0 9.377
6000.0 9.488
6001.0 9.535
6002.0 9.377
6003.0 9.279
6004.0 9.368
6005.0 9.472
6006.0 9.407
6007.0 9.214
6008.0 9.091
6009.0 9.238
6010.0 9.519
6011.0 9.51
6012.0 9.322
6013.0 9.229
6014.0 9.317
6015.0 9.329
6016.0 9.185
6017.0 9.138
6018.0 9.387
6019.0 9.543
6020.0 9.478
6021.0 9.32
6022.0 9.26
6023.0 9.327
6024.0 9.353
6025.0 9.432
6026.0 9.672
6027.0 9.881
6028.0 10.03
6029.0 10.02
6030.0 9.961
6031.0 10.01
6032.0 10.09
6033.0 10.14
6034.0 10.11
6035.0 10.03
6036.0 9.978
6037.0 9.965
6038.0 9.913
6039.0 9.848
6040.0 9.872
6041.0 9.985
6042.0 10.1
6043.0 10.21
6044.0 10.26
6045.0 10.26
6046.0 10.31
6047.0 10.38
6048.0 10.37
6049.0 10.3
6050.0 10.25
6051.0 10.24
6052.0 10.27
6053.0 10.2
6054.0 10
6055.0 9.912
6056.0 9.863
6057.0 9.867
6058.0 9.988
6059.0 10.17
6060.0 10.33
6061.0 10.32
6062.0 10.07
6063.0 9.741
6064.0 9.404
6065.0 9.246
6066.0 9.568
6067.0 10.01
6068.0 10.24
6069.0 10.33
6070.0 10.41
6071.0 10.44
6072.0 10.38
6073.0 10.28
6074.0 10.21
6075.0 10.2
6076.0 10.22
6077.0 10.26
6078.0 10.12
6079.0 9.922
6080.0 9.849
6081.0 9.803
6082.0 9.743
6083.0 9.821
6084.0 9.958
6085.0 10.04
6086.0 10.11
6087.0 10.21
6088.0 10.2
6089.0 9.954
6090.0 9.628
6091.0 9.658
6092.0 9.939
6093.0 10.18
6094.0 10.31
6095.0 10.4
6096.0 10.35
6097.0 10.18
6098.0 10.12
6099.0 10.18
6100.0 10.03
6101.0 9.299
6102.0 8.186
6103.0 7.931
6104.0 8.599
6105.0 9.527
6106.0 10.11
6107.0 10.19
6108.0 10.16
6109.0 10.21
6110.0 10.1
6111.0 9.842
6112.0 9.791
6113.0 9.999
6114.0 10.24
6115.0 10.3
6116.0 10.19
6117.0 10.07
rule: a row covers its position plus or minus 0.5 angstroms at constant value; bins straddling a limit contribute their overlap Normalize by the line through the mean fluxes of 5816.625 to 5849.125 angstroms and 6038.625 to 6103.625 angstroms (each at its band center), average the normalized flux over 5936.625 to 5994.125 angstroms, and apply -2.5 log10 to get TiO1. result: 0.07 mag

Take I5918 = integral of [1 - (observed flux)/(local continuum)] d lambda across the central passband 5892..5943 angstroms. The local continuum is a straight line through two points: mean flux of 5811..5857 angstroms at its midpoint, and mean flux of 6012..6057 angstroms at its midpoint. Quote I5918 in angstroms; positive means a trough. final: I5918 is 9.2 angstroms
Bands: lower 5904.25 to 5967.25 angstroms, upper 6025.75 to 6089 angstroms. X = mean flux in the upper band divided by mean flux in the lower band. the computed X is 1.1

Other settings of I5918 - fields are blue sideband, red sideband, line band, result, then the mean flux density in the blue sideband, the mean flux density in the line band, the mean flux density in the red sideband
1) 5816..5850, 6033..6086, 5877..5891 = 5.4 angstroms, 9.85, 6.1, 10.1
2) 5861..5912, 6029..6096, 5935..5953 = -2.7 angstroms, 7.09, 9.26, 10.1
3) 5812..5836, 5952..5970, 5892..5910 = 6.4 angstroms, 9.83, 6.15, 9.28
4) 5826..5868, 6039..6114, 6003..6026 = 1.2 angstroms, 9.49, 9.34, 9.99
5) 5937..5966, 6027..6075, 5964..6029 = 1.4 angstroms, 9.24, 9.42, 10.1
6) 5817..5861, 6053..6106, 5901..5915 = 2.1 angstroms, 9.65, 8.29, 9.92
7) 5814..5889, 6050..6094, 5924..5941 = 0.5 angstroms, 9.03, 9.14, 10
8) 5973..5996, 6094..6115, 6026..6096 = -3.0 angstroms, 9.4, 10.1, 9.8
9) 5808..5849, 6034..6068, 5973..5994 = 1.3 angstroms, 9.83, 9.35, 10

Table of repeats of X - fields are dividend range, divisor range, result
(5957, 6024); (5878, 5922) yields 1.39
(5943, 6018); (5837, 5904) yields 1.21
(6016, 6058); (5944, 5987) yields 1.07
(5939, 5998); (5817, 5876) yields 0.98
